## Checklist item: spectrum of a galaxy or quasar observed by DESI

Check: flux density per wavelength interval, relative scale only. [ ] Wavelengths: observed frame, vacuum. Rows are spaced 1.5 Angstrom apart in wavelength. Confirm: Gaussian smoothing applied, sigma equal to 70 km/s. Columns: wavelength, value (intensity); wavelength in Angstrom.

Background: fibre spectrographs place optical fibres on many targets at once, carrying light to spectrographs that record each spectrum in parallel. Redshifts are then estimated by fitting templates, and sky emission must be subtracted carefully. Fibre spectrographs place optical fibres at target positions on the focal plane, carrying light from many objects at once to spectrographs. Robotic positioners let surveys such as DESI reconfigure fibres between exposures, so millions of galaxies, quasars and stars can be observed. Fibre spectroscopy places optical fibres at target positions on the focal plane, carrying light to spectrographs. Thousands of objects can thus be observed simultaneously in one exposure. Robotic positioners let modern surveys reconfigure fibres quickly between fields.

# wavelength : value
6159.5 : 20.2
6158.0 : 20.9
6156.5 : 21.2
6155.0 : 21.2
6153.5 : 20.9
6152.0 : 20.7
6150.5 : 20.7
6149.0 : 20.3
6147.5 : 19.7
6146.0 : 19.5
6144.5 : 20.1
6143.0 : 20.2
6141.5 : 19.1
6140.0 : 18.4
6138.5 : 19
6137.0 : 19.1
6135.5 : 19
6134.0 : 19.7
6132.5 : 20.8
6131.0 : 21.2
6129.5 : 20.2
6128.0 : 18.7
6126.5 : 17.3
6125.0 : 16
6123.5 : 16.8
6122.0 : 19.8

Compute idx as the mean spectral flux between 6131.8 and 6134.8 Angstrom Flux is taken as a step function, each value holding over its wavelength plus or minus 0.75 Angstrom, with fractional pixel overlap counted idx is 20.2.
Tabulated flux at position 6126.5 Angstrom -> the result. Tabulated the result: 17.3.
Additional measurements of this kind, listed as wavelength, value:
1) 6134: 19.7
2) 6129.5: 20.2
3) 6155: 21.2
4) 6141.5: 19.1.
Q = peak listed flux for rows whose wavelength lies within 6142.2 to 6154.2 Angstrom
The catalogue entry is 20.9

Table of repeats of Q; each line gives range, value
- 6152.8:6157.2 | 21.2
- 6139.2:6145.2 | 20.2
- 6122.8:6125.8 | 16.8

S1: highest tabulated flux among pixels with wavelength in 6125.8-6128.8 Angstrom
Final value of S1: 18.7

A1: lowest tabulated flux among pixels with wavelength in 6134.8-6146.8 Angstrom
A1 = 18.4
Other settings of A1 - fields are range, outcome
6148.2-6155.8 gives 20.3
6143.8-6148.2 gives 19.5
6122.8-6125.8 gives 16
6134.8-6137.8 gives 19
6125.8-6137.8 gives 17.3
